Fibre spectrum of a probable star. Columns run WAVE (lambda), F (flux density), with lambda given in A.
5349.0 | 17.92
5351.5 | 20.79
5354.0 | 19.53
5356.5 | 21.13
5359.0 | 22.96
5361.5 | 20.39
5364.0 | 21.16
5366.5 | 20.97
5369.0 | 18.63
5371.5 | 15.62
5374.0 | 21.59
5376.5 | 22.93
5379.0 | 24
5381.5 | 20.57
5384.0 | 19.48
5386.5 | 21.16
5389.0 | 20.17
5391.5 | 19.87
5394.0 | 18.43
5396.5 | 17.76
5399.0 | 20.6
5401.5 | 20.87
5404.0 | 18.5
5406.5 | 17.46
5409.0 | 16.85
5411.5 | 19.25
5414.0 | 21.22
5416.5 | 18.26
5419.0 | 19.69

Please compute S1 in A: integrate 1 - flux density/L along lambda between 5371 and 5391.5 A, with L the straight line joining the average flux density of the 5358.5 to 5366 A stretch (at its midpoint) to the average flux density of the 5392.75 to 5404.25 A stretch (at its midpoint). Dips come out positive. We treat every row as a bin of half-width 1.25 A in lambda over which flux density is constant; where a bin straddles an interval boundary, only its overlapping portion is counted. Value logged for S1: -0.6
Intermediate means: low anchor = 21.3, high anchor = 19.3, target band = 20.8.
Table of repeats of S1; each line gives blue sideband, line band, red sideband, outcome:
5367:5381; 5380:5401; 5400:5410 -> -0.4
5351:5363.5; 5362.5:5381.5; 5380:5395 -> -0.2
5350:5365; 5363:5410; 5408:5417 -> 0.2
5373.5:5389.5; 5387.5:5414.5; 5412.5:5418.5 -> 1.7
